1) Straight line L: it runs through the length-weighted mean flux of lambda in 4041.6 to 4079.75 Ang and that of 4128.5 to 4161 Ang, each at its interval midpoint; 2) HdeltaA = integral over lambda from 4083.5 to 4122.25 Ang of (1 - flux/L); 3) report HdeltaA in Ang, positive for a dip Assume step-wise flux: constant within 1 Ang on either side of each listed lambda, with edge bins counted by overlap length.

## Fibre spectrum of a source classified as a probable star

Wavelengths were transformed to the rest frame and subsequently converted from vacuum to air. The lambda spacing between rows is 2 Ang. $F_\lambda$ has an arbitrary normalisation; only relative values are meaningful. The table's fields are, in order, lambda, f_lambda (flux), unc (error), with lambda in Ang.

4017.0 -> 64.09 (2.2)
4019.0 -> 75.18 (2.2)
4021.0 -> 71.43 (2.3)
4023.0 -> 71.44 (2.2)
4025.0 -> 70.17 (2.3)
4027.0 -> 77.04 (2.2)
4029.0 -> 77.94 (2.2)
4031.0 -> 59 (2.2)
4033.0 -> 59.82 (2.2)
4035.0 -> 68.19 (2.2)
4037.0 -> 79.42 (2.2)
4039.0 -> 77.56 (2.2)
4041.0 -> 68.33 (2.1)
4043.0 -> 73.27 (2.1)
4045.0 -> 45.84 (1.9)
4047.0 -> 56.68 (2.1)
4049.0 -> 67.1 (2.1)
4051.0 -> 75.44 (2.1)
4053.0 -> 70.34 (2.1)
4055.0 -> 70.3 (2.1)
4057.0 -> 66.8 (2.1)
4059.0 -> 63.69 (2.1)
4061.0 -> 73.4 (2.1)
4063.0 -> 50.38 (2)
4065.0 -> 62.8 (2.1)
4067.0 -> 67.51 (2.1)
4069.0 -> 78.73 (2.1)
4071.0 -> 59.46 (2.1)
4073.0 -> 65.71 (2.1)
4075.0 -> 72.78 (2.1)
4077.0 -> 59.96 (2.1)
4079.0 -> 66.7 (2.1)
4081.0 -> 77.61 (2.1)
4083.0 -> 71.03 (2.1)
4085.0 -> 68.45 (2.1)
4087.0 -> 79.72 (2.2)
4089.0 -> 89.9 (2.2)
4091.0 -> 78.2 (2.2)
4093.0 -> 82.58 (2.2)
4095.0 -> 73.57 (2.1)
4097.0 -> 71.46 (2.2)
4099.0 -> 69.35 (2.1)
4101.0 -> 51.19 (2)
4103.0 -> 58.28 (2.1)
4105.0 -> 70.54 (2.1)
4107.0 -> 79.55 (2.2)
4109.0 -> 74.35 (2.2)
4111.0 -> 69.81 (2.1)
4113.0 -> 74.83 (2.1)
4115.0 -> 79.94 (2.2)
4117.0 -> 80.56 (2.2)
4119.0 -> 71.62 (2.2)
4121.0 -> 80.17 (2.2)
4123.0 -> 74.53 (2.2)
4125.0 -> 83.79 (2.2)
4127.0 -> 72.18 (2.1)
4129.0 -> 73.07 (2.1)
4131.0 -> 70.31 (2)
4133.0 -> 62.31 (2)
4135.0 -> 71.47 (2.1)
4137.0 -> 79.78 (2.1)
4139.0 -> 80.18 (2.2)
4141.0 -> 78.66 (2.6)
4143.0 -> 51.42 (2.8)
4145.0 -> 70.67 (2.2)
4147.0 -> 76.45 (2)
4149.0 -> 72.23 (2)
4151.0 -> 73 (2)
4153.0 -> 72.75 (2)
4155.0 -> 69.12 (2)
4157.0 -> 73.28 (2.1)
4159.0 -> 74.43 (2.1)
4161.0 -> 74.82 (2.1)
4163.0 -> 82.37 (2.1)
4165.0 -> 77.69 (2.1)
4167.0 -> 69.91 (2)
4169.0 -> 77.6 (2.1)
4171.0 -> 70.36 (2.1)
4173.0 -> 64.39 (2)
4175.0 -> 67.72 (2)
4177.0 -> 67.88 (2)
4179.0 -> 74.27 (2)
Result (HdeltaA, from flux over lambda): -2.87 Ang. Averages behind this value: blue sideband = 65.6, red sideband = 71.9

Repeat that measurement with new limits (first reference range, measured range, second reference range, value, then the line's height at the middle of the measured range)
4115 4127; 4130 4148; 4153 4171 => 1.2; 76.4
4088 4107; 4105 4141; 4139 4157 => -1.8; 71.7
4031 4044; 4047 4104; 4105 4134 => 2.4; 72.2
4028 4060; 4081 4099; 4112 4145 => -1.4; 71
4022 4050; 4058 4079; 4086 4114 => 1.5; 70.6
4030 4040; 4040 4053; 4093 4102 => 0.7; 68.7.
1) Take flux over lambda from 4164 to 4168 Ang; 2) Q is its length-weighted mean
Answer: 73.8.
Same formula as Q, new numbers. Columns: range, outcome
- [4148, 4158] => 72.1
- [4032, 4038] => 69.1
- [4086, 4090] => 84.8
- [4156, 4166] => 76.5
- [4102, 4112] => 70.5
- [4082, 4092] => 77.5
